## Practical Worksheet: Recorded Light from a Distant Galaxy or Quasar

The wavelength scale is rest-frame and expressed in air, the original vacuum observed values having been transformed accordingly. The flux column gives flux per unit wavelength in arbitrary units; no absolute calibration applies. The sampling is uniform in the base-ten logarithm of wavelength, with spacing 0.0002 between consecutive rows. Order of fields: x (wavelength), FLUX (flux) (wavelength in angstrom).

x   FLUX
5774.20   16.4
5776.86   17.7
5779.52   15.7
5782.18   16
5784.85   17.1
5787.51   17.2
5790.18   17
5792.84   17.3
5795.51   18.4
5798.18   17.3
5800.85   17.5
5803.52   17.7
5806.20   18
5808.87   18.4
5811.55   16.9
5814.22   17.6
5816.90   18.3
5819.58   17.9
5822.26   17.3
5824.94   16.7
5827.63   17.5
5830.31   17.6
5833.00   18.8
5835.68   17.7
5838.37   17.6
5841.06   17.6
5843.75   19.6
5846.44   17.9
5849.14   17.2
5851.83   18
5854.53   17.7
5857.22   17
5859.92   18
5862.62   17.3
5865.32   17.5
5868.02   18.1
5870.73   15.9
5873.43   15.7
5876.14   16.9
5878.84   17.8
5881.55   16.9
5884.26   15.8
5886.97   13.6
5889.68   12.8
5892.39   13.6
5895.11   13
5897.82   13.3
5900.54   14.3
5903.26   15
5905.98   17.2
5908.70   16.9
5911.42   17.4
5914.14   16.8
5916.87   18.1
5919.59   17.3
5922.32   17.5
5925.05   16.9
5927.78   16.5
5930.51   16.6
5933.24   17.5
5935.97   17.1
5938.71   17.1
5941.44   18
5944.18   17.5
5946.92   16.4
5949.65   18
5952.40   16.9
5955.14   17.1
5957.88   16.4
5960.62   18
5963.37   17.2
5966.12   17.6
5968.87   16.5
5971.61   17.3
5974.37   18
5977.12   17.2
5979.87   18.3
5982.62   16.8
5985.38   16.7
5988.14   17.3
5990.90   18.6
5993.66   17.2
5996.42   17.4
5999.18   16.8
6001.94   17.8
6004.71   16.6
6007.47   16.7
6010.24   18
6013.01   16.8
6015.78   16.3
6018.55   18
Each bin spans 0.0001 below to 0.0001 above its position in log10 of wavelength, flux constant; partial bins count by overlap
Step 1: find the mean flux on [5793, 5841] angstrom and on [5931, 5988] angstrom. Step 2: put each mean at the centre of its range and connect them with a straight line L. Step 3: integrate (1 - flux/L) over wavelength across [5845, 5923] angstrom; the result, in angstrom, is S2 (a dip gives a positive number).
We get 5.11 angstrom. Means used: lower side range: 17.7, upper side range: 17.3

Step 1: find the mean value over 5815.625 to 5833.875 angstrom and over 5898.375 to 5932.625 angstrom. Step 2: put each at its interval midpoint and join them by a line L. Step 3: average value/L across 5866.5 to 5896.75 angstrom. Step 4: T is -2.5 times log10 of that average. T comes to 0.11 mag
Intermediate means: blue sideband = 17.7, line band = 15.5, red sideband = 16.6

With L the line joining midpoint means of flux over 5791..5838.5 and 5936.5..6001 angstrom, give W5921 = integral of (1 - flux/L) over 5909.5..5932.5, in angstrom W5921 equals 0.4 angstrom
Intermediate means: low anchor 17.7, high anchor 17.3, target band 17.1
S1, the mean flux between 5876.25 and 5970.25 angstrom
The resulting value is 16.4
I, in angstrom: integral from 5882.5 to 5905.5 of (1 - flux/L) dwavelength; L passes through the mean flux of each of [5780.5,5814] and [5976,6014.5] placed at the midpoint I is 4.3 angstrom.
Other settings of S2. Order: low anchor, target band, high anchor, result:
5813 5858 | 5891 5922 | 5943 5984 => 3.0 angstrom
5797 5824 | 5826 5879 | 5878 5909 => -4.2 angstrom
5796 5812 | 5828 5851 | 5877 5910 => -1.8 angstrom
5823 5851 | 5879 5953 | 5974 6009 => 5.5 angstrom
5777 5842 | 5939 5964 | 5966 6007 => 0.1 angstrom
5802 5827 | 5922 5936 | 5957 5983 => 0.4 angstrom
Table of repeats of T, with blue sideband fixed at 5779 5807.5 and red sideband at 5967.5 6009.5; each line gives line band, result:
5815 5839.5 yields -0.03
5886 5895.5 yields 0.29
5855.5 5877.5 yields 0.01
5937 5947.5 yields 0.00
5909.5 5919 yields -0.01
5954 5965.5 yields 0.01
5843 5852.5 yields -0.05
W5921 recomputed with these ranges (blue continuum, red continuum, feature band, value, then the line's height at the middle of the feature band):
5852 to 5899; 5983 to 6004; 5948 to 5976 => -0.5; 17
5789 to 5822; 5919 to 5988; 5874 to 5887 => 0.8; 17.4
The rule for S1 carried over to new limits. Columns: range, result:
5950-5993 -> 17.3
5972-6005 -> 17.4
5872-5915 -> 15.4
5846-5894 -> 16.5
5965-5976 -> 17.3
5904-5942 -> 17.2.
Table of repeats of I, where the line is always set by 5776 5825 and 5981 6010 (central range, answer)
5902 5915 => 0.5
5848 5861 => -0.2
